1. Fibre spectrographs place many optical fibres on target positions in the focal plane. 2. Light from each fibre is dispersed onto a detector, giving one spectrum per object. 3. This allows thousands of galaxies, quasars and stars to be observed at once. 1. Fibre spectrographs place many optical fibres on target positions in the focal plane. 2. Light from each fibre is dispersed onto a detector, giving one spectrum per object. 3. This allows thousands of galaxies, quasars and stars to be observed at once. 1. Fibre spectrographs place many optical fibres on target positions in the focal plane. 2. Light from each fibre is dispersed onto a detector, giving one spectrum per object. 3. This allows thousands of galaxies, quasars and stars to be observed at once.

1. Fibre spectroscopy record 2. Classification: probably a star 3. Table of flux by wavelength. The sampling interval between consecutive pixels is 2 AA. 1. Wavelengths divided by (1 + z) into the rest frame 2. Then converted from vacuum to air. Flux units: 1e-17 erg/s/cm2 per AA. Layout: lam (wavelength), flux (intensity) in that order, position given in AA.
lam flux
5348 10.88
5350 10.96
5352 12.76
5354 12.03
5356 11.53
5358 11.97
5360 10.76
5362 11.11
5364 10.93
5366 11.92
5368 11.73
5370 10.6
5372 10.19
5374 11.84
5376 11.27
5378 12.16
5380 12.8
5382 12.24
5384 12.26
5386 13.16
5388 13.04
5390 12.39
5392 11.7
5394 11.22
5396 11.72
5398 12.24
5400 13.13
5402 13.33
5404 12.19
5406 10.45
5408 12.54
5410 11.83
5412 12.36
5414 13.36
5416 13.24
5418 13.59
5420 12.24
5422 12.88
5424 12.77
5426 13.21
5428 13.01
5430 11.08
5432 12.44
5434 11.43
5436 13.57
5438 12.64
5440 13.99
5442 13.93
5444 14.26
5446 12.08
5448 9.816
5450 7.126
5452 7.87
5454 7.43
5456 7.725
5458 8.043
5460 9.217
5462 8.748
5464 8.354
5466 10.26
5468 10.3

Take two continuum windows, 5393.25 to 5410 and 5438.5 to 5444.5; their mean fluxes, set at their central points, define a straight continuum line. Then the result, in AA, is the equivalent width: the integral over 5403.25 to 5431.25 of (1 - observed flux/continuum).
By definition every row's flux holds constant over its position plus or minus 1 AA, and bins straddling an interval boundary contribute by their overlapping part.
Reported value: 0.7 AA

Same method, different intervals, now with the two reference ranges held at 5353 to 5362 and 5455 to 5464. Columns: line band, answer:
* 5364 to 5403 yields -4.8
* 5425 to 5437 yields -4.1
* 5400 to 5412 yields -2.5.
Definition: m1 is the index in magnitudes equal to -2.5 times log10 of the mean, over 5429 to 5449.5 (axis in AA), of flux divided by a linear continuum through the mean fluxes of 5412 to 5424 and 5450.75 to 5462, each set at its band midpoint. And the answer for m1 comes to -0.208 mag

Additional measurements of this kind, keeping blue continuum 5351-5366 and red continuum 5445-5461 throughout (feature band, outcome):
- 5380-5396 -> -0.15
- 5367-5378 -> -0.01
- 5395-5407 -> -0.18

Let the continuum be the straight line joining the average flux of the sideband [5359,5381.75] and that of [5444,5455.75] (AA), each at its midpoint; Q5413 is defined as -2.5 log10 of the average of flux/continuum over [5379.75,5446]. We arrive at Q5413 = -0.23 mag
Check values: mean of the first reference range 11.4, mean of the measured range 12.6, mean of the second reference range 9.25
